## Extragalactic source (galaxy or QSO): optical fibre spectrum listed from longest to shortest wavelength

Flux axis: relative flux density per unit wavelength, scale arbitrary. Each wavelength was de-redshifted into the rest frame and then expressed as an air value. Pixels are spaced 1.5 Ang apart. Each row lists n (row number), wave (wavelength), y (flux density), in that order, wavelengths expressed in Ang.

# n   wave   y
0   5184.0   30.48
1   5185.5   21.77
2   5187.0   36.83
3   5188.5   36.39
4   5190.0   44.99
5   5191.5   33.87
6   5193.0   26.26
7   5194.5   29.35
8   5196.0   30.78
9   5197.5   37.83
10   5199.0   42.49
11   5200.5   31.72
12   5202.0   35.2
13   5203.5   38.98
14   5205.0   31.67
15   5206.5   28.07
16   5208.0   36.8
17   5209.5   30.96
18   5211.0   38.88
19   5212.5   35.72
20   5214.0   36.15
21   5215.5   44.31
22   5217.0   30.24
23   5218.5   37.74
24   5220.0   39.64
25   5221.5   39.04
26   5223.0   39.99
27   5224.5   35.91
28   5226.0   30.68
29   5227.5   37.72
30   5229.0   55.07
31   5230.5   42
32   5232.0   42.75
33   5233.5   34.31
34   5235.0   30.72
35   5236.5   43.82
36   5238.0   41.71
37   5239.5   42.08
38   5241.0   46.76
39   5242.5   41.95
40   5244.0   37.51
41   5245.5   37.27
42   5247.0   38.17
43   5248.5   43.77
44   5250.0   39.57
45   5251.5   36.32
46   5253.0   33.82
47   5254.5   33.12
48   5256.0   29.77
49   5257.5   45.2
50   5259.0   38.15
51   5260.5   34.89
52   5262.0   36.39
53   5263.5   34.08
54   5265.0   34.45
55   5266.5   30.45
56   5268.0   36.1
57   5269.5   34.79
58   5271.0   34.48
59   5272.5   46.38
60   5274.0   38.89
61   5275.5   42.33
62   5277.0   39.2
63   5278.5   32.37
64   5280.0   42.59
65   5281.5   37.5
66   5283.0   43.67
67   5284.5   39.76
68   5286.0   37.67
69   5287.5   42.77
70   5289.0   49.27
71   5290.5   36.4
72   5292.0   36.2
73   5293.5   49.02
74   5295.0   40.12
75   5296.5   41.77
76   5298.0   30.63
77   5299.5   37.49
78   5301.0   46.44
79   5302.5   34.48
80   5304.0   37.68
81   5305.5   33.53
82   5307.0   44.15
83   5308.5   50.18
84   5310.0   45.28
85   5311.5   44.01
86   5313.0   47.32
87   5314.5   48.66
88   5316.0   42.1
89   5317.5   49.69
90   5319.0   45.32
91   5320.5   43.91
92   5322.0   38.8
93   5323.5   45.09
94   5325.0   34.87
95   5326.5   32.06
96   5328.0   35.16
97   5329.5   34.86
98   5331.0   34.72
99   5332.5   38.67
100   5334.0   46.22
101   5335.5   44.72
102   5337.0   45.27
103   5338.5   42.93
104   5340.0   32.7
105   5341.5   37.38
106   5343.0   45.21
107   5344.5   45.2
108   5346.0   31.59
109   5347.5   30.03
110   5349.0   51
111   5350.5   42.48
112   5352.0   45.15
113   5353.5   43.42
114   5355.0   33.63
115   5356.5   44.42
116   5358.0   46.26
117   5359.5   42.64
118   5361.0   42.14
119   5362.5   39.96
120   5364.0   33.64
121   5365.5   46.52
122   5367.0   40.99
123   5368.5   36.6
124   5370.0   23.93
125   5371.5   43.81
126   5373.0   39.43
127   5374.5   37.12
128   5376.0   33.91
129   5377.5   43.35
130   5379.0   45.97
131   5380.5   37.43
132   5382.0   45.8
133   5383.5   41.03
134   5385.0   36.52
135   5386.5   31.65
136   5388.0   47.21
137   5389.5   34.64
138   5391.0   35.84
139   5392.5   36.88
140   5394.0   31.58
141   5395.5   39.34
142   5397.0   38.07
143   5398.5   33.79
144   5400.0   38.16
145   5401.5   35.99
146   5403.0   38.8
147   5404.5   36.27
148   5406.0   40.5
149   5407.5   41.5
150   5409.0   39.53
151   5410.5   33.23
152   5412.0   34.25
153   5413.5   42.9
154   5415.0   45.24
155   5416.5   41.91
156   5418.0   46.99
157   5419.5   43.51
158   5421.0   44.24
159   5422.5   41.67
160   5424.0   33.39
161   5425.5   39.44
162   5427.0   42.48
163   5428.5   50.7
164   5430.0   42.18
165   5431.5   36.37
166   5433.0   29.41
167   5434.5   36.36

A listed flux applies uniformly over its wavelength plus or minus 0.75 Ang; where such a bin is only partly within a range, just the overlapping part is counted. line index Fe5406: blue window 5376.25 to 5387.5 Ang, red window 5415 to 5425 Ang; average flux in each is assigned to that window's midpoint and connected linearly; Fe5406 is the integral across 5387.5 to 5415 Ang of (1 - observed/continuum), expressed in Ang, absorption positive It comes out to 2.2 Ang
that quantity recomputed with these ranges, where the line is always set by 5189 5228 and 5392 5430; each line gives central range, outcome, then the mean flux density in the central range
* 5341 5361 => -1.57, 41.5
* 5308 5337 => -3.32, 42.2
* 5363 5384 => -0.17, 39.2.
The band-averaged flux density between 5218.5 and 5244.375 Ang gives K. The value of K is 40.1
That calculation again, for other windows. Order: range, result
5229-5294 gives 38.9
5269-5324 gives 41.4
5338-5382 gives 40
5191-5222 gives 35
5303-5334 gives 41.4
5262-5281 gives 37.1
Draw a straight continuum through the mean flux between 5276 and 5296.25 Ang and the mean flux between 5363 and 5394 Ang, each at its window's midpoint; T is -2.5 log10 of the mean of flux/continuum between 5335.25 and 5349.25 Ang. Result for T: -0.02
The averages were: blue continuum 40.6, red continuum 38.5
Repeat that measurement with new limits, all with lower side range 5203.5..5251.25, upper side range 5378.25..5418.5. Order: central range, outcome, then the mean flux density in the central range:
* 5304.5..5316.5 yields -0.149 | 44.3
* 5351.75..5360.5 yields -0.098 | 42.4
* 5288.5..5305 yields -0.031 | 39.7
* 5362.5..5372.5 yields 0.028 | 37.8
